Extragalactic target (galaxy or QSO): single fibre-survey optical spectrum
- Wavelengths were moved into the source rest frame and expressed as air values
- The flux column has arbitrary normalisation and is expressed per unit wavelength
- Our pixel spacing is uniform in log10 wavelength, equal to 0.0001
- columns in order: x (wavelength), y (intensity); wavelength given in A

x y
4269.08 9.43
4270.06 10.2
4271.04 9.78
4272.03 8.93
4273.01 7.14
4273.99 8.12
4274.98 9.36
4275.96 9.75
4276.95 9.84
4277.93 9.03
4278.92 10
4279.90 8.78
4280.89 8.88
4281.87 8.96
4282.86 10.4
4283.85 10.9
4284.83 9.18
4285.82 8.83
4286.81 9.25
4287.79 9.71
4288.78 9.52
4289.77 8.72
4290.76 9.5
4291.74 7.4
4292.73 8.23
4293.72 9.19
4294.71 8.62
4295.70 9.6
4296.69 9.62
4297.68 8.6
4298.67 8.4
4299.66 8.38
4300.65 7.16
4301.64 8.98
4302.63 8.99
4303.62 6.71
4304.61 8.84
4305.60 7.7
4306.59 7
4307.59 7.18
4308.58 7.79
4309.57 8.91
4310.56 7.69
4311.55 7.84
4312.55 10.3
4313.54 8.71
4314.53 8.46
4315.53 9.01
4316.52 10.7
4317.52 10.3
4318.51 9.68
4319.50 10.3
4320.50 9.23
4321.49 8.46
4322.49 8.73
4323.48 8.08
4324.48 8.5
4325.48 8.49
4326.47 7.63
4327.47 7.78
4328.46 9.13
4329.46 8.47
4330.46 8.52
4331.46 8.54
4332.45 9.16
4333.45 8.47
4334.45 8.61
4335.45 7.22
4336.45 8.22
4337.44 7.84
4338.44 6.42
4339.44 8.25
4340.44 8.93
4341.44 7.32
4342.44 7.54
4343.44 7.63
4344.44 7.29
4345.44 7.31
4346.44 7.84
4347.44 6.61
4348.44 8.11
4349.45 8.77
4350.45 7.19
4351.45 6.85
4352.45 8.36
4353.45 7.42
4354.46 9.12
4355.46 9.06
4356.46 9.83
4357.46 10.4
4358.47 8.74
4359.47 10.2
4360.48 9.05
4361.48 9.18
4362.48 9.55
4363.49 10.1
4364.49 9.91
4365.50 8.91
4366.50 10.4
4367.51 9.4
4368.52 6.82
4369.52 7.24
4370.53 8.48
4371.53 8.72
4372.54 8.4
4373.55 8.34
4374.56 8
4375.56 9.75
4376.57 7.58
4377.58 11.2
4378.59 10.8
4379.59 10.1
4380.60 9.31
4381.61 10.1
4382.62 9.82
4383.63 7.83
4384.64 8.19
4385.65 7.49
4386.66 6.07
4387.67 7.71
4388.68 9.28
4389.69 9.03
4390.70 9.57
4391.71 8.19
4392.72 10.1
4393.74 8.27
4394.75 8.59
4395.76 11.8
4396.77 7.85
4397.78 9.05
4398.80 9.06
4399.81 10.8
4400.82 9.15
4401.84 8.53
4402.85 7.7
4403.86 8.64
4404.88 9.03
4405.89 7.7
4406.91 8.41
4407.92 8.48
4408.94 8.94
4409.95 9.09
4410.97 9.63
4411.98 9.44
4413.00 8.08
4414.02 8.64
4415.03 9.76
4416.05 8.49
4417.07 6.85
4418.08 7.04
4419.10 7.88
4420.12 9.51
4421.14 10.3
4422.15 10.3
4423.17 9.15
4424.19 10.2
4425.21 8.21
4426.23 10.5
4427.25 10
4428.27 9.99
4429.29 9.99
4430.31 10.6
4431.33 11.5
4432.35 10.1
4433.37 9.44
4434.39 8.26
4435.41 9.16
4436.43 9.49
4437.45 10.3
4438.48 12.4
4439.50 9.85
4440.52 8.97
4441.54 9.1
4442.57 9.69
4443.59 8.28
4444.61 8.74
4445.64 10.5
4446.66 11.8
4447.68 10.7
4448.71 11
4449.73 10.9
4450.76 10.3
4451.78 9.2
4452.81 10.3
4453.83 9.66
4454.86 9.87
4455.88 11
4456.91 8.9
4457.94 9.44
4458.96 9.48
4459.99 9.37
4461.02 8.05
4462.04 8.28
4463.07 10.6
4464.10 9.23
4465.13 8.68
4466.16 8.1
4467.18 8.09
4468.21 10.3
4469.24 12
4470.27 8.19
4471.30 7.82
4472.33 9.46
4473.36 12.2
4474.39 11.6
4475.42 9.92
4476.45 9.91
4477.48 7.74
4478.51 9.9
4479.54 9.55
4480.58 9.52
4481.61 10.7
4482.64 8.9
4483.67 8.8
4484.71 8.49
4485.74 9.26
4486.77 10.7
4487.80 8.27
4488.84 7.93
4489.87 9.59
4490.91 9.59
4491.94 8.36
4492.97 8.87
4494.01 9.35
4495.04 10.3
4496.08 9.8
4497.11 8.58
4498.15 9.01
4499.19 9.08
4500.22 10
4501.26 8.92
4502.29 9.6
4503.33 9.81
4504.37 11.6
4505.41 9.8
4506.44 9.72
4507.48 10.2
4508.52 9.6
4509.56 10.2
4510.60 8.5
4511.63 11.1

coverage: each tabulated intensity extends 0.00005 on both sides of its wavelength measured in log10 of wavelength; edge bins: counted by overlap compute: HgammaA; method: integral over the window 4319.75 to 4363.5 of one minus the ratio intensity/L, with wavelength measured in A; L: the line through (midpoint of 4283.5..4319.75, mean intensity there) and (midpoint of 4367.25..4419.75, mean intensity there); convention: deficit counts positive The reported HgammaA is 2.0 A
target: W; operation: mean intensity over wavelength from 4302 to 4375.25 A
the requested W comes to 8.48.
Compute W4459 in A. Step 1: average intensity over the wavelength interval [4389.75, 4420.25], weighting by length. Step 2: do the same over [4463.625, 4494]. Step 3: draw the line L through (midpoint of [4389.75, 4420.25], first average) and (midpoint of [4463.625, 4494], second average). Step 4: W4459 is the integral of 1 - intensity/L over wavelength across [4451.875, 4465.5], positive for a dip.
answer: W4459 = -0.4 A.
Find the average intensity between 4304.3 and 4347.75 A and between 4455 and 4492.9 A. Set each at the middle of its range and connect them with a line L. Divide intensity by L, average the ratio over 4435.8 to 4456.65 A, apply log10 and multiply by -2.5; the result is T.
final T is -0.10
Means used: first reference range 8.34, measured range 10.1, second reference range 9.39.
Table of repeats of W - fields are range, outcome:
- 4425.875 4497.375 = 9.65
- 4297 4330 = 8.56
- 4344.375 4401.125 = 8.82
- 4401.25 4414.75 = 8.66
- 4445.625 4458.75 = 10.3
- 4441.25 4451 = 10.1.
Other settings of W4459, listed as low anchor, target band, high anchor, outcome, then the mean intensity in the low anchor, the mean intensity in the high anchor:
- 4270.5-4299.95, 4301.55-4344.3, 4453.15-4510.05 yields 3.5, 9.09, 9.49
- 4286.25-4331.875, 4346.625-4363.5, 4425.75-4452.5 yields 0.9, 8.66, 10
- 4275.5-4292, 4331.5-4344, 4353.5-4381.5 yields 1.7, 9.36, 9.19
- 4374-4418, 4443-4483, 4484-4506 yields -2.1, 8.87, 9.37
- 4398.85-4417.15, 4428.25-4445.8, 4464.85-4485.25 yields -1.3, 8.79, 9.5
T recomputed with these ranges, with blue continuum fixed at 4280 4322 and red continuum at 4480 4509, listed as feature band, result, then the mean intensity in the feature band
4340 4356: 0.15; 7.84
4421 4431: -0.08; 9.94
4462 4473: 0.01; 9.24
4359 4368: -0.07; 9.63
